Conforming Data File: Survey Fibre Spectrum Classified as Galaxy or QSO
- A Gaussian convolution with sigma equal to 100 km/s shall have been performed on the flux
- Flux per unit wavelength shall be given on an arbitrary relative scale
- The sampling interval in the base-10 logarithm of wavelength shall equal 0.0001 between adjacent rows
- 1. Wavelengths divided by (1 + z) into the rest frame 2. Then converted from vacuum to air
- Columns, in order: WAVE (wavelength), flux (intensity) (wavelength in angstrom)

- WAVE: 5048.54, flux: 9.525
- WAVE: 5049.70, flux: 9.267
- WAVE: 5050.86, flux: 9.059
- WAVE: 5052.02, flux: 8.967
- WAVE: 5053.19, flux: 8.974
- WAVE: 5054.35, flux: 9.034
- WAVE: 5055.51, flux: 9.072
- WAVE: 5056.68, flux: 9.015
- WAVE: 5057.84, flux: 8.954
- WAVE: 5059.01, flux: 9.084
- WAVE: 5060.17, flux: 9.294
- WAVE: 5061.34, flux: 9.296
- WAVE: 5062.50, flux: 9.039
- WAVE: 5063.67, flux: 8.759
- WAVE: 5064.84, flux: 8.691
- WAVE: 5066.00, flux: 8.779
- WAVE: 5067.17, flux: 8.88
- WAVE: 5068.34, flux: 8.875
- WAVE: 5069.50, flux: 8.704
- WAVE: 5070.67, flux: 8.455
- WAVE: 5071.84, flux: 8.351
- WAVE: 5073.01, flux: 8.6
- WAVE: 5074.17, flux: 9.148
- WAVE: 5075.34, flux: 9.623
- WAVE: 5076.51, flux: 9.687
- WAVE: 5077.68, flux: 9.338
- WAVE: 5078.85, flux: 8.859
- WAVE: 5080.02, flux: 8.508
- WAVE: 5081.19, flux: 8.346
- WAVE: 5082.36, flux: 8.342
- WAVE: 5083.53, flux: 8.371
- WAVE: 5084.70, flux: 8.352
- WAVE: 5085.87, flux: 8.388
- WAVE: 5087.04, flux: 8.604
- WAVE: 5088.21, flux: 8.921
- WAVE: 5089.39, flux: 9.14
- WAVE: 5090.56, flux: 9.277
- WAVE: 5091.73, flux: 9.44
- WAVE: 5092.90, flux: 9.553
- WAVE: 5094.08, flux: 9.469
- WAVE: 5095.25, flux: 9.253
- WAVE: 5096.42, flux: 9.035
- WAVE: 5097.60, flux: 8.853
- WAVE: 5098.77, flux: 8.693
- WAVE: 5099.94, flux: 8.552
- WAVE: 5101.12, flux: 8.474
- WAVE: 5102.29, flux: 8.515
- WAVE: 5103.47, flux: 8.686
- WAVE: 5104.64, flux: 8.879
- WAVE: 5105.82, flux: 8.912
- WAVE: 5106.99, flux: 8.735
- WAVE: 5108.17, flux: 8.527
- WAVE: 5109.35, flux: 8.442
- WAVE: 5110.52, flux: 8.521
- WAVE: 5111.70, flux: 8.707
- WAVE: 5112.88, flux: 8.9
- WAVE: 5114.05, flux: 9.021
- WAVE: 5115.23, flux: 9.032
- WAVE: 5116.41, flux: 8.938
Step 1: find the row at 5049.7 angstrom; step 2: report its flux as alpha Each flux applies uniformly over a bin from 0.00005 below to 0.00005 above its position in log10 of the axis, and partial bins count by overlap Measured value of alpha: 9.267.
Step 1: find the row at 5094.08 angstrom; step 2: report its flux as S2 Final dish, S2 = 9.469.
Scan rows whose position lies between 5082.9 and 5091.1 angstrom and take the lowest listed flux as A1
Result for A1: 8.352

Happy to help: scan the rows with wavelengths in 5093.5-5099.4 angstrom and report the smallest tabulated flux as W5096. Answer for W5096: 8.693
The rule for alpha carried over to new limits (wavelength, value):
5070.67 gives 8.455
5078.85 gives 8.859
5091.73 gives 9.44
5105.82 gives 8.912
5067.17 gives 8.88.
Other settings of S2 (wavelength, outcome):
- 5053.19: 8.974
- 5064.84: 8.691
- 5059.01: 9.084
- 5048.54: 9.525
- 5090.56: 9.277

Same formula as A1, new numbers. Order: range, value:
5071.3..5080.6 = 8.351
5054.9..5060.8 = 8.954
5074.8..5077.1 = 9.623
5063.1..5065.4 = 8.691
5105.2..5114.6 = 8.442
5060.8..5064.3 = 8.759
